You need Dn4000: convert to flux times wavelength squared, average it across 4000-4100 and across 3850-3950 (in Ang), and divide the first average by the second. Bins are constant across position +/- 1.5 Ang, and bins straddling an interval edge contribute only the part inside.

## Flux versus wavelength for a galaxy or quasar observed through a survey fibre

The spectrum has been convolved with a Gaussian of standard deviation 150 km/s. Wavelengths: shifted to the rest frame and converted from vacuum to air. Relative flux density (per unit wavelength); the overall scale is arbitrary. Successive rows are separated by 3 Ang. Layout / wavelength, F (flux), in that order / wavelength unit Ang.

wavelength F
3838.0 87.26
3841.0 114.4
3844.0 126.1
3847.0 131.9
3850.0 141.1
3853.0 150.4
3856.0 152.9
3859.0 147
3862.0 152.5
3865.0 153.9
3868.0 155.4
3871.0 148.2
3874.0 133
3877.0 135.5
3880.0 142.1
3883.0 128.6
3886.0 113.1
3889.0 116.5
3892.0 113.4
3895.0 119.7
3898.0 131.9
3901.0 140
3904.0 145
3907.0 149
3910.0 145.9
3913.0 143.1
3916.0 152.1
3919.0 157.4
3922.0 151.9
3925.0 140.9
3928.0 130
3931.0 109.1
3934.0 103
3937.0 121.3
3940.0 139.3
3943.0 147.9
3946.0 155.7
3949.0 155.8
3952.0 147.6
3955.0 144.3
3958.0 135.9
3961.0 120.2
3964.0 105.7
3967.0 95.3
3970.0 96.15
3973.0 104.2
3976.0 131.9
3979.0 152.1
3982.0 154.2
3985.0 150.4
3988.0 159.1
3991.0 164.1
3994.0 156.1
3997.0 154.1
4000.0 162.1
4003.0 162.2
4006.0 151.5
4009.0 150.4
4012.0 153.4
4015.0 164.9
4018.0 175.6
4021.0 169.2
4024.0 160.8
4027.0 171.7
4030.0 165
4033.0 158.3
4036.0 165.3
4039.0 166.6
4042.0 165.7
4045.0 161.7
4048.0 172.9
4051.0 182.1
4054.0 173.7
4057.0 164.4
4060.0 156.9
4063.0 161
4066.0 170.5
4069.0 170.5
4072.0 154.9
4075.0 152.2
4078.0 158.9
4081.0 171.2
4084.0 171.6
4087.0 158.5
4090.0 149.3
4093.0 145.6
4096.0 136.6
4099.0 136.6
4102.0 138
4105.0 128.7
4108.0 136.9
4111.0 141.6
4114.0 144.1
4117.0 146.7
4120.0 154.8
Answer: 1.3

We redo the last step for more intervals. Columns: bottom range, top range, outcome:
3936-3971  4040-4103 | 1.29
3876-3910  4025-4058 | 1.38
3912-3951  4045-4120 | 1.20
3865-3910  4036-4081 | 1.34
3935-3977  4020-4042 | 1.34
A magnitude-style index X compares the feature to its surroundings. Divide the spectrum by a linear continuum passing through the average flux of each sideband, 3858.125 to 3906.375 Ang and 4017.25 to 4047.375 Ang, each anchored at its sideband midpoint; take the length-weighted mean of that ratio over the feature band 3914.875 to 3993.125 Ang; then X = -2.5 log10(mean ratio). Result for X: 0.11 mag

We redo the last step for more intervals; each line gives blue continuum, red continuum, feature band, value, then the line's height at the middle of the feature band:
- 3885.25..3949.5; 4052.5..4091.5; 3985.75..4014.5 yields -0.051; 150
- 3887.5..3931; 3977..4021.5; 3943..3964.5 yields 0.056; 148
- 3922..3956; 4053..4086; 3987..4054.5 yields -0.068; 154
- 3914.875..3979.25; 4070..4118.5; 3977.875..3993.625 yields -0.152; 136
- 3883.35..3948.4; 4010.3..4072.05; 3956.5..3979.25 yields 0.265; 148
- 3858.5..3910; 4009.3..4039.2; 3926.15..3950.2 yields 0.116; 147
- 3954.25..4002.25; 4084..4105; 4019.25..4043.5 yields -0.177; 141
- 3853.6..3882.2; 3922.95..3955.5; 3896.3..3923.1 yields -0.044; 140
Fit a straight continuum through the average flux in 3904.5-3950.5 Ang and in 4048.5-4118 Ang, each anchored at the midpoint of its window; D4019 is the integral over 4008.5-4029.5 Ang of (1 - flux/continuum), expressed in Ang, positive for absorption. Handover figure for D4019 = -2.21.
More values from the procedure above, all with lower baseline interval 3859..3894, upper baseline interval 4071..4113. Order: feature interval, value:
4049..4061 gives -1.94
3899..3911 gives -0.59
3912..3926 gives -1.13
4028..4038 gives -1.27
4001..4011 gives -0.80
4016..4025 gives -1.52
